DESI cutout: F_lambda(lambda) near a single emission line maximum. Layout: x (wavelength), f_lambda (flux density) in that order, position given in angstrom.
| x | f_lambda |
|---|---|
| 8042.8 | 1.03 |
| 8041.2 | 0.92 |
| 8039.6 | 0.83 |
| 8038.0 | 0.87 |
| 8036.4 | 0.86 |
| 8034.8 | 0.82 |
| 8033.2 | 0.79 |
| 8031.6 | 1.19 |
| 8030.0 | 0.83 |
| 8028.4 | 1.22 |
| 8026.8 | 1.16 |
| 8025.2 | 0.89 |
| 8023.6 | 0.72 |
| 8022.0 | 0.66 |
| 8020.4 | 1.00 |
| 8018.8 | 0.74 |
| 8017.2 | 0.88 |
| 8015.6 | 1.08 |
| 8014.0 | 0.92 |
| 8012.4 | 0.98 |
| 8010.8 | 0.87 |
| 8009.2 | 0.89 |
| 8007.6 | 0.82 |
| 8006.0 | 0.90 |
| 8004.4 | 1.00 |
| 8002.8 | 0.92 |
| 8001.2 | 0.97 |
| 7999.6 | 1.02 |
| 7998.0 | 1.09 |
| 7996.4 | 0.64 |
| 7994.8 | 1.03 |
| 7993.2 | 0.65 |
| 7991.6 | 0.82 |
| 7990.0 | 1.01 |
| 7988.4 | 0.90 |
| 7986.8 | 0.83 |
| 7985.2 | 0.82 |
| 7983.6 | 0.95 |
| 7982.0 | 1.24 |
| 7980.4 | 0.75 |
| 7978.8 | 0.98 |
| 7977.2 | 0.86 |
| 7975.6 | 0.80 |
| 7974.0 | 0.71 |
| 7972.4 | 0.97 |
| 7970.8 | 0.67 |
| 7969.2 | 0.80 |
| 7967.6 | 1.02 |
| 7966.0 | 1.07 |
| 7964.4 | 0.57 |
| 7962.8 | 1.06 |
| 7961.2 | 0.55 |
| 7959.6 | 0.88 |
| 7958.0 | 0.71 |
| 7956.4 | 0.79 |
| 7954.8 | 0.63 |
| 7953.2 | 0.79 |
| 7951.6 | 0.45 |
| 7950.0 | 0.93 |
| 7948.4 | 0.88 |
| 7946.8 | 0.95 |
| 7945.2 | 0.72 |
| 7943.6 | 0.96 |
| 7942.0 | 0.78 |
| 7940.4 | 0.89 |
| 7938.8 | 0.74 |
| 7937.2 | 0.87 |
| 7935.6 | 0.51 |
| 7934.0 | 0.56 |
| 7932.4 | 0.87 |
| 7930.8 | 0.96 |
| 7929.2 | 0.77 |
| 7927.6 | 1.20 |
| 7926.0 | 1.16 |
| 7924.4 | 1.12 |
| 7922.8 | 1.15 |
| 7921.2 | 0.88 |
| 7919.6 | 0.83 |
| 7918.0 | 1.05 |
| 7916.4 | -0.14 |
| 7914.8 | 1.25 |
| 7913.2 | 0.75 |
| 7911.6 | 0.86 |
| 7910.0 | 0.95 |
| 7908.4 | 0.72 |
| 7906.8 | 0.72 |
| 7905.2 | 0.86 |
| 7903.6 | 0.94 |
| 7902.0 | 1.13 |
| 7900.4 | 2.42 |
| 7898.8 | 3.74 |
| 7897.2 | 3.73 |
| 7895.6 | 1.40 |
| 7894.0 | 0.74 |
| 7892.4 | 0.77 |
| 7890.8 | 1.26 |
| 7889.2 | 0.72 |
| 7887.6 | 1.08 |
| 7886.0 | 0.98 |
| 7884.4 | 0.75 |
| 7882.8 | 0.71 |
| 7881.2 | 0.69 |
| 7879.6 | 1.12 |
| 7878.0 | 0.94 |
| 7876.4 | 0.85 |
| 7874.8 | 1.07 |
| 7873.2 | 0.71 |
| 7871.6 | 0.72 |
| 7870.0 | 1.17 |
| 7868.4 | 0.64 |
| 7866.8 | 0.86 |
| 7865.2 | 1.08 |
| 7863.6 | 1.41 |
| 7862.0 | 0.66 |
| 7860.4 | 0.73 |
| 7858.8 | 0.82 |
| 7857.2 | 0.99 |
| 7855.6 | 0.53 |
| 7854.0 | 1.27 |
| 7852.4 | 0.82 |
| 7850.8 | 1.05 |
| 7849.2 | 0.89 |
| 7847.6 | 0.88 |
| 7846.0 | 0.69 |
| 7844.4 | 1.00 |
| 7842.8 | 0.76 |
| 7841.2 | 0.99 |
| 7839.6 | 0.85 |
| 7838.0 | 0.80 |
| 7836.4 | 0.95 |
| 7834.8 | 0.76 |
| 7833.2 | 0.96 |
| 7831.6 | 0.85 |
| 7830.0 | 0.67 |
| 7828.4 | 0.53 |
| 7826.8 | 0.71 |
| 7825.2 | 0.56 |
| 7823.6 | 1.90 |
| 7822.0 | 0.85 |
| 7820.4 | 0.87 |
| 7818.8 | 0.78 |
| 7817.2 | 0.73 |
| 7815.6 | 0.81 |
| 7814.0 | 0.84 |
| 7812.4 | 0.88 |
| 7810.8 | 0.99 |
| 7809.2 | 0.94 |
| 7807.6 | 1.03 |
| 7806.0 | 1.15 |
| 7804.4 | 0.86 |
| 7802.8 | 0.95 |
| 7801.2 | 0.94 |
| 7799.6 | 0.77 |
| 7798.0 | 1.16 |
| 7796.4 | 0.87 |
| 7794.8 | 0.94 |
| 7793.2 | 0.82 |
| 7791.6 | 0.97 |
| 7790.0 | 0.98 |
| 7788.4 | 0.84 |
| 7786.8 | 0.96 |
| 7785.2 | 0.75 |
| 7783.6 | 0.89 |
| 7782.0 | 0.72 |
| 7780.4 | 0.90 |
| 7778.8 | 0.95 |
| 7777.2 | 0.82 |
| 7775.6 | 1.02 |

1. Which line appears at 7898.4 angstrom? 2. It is Halpha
